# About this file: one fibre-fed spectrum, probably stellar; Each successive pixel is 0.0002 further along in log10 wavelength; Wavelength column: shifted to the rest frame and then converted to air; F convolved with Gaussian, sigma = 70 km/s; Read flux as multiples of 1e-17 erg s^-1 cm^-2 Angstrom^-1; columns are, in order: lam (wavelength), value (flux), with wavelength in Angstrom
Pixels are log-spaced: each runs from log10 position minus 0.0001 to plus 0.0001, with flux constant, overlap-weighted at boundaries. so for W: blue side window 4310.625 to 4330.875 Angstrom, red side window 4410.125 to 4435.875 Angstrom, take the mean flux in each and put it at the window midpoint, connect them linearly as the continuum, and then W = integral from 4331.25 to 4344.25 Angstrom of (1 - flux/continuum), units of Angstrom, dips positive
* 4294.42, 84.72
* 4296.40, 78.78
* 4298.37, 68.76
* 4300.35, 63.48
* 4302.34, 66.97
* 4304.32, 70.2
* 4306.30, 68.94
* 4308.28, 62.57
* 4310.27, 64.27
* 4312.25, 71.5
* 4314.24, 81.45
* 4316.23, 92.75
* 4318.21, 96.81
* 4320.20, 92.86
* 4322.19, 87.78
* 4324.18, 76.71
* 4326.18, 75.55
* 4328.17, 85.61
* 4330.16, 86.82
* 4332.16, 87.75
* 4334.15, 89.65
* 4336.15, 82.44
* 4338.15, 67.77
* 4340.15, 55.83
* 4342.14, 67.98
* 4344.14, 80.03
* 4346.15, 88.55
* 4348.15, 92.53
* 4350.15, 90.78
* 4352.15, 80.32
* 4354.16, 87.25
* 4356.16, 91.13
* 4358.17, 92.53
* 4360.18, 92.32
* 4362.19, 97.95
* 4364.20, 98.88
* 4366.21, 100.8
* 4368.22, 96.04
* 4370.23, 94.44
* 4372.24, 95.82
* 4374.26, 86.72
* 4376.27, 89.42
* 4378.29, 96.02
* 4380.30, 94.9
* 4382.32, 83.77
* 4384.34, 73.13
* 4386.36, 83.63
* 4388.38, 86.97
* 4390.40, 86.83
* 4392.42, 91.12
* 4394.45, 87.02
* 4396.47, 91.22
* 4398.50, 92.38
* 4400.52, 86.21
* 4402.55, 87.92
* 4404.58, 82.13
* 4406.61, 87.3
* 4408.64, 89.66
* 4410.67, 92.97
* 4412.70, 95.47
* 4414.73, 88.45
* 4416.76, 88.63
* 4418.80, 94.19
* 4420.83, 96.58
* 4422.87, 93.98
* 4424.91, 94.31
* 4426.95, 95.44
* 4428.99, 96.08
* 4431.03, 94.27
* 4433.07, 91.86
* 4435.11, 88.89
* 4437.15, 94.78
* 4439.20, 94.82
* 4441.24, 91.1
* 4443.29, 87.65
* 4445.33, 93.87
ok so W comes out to 1.5 Angstrom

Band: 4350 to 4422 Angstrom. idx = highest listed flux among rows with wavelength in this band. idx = 100.8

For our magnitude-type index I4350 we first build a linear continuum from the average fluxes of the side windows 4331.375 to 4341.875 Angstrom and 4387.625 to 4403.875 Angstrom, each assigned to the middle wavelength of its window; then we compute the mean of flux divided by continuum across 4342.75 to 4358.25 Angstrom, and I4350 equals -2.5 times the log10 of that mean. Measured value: -0.11 mag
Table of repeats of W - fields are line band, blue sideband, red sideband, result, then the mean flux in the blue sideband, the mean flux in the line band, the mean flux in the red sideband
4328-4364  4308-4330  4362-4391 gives 0.6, 81.5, 84.6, 90.9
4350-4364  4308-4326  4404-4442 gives -0.9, 81.2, 90.8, 92.3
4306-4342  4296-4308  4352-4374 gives -0.8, 68.7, 79.2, 93.7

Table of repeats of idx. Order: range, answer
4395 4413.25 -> 95.47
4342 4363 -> 97.95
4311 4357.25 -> 96.81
